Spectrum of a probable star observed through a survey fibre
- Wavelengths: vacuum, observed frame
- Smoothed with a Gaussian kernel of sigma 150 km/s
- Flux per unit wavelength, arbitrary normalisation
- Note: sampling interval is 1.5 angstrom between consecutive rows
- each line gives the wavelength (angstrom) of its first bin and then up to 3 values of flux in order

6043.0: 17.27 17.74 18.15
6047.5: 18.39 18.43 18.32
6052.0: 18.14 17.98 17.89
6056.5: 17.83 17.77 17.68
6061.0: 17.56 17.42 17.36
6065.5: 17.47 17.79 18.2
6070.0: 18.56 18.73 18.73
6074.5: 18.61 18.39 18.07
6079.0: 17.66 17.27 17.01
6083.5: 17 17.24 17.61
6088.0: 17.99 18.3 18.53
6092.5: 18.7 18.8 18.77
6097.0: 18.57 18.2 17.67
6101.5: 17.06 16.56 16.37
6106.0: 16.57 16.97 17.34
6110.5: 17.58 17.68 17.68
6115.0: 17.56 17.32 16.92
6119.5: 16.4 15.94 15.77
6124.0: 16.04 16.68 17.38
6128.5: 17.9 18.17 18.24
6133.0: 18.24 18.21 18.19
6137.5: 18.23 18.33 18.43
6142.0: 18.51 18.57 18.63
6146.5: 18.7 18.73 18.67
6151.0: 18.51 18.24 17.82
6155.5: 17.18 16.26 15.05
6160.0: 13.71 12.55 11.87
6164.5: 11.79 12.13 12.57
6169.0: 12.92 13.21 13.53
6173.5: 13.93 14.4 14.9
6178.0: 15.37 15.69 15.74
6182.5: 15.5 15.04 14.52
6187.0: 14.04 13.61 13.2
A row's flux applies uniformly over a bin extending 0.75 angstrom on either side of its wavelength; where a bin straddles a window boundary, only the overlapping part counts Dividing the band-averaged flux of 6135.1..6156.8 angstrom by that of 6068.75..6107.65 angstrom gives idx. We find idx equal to 1.02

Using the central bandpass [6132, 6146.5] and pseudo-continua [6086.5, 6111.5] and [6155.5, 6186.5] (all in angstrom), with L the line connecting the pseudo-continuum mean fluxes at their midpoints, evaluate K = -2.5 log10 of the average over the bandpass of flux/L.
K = -0.17 mag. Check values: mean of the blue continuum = 17.7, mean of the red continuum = 14.1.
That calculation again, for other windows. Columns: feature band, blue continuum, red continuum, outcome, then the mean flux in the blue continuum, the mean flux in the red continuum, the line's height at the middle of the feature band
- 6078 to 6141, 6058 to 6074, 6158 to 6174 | -0.118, 18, 13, 15.8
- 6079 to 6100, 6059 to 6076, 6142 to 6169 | -0.029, 18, 15.9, 17.5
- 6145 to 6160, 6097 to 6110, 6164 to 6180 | -0.192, 17.2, 13.7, 14.7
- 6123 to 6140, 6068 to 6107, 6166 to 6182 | -0.115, 17.9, 14.1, 16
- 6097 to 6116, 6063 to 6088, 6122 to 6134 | 0.015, 17.9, 17.4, 17.6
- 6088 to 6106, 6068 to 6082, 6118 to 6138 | -0.005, 18.2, 17.3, 17.8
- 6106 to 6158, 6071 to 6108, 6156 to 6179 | -0.141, 17.8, 13.7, 15.6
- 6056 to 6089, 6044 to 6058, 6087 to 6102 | 0.021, 18.1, 18.3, 18.2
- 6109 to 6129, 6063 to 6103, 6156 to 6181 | -0.049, 18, 13.8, 16.2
